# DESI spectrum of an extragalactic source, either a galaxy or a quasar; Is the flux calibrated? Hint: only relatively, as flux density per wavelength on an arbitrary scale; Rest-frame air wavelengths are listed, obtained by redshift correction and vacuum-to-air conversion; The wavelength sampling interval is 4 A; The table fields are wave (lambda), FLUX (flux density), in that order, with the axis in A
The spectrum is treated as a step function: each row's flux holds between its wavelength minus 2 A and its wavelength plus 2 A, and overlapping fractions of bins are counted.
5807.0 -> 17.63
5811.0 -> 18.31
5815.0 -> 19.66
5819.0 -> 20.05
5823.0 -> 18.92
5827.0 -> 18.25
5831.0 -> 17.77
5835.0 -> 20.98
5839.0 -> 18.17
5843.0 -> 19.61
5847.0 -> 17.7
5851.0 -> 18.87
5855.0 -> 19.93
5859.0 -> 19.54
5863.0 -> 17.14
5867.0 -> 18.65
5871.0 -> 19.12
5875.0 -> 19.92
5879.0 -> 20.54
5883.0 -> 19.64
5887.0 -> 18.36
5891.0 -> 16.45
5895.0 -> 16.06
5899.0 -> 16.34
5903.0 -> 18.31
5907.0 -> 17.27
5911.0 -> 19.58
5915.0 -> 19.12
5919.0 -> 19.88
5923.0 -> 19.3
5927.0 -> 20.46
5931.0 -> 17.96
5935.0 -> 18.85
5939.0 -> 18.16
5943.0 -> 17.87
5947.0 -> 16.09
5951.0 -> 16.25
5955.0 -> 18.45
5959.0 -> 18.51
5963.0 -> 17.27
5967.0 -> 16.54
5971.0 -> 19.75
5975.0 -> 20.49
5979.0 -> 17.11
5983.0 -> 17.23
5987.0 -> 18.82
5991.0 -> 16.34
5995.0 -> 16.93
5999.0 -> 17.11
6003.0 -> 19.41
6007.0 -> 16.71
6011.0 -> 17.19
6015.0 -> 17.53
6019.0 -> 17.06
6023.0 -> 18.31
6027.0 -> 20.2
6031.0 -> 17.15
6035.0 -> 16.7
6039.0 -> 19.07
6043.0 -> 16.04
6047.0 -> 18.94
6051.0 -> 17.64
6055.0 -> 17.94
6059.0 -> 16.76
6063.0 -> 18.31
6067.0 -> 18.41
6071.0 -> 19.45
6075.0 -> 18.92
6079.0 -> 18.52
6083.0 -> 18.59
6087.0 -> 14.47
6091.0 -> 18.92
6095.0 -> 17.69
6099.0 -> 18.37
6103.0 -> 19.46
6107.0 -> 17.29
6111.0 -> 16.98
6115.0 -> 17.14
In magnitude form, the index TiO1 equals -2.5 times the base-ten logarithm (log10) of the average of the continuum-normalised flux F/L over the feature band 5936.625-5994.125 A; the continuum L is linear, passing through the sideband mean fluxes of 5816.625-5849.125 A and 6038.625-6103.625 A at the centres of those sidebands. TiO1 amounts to 0.04 mag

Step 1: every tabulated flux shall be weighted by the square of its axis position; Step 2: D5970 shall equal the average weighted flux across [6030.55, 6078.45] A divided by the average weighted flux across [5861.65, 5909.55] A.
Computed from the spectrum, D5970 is 1.05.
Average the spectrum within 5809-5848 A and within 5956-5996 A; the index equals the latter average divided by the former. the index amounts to 0.95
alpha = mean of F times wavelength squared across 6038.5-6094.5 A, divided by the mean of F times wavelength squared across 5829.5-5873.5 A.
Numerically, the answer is 1.0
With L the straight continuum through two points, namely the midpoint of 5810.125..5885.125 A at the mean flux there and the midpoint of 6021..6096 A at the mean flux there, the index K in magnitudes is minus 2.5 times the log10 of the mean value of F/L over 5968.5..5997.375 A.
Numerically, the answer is 0.02 mag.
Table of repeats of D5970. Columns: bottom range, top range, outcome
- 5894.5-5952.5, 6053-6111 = 1.05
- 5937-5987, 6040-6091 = 1.04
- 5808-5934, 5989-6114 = 1.01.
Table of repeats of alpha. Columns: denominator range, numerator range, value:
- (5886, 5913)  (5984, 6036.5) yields 1.05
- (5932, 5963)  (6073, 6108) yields 1.07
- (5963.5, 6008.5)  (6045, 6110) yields 1.04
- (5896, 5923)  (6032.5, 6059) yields 1.00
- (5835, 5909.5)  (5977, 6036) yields 1.00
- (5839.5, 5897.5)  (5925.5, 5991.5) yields 1.00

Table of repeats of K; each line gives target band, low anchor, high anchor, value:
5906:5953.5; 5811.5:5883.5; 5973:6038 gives 0.00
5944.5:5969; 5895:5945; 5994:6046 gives 0.06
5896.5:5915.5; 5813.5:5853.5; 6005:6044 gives 0.03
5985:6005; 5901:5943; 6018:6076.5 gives 0.04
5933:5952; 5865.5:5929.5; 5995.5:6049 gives 0.05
